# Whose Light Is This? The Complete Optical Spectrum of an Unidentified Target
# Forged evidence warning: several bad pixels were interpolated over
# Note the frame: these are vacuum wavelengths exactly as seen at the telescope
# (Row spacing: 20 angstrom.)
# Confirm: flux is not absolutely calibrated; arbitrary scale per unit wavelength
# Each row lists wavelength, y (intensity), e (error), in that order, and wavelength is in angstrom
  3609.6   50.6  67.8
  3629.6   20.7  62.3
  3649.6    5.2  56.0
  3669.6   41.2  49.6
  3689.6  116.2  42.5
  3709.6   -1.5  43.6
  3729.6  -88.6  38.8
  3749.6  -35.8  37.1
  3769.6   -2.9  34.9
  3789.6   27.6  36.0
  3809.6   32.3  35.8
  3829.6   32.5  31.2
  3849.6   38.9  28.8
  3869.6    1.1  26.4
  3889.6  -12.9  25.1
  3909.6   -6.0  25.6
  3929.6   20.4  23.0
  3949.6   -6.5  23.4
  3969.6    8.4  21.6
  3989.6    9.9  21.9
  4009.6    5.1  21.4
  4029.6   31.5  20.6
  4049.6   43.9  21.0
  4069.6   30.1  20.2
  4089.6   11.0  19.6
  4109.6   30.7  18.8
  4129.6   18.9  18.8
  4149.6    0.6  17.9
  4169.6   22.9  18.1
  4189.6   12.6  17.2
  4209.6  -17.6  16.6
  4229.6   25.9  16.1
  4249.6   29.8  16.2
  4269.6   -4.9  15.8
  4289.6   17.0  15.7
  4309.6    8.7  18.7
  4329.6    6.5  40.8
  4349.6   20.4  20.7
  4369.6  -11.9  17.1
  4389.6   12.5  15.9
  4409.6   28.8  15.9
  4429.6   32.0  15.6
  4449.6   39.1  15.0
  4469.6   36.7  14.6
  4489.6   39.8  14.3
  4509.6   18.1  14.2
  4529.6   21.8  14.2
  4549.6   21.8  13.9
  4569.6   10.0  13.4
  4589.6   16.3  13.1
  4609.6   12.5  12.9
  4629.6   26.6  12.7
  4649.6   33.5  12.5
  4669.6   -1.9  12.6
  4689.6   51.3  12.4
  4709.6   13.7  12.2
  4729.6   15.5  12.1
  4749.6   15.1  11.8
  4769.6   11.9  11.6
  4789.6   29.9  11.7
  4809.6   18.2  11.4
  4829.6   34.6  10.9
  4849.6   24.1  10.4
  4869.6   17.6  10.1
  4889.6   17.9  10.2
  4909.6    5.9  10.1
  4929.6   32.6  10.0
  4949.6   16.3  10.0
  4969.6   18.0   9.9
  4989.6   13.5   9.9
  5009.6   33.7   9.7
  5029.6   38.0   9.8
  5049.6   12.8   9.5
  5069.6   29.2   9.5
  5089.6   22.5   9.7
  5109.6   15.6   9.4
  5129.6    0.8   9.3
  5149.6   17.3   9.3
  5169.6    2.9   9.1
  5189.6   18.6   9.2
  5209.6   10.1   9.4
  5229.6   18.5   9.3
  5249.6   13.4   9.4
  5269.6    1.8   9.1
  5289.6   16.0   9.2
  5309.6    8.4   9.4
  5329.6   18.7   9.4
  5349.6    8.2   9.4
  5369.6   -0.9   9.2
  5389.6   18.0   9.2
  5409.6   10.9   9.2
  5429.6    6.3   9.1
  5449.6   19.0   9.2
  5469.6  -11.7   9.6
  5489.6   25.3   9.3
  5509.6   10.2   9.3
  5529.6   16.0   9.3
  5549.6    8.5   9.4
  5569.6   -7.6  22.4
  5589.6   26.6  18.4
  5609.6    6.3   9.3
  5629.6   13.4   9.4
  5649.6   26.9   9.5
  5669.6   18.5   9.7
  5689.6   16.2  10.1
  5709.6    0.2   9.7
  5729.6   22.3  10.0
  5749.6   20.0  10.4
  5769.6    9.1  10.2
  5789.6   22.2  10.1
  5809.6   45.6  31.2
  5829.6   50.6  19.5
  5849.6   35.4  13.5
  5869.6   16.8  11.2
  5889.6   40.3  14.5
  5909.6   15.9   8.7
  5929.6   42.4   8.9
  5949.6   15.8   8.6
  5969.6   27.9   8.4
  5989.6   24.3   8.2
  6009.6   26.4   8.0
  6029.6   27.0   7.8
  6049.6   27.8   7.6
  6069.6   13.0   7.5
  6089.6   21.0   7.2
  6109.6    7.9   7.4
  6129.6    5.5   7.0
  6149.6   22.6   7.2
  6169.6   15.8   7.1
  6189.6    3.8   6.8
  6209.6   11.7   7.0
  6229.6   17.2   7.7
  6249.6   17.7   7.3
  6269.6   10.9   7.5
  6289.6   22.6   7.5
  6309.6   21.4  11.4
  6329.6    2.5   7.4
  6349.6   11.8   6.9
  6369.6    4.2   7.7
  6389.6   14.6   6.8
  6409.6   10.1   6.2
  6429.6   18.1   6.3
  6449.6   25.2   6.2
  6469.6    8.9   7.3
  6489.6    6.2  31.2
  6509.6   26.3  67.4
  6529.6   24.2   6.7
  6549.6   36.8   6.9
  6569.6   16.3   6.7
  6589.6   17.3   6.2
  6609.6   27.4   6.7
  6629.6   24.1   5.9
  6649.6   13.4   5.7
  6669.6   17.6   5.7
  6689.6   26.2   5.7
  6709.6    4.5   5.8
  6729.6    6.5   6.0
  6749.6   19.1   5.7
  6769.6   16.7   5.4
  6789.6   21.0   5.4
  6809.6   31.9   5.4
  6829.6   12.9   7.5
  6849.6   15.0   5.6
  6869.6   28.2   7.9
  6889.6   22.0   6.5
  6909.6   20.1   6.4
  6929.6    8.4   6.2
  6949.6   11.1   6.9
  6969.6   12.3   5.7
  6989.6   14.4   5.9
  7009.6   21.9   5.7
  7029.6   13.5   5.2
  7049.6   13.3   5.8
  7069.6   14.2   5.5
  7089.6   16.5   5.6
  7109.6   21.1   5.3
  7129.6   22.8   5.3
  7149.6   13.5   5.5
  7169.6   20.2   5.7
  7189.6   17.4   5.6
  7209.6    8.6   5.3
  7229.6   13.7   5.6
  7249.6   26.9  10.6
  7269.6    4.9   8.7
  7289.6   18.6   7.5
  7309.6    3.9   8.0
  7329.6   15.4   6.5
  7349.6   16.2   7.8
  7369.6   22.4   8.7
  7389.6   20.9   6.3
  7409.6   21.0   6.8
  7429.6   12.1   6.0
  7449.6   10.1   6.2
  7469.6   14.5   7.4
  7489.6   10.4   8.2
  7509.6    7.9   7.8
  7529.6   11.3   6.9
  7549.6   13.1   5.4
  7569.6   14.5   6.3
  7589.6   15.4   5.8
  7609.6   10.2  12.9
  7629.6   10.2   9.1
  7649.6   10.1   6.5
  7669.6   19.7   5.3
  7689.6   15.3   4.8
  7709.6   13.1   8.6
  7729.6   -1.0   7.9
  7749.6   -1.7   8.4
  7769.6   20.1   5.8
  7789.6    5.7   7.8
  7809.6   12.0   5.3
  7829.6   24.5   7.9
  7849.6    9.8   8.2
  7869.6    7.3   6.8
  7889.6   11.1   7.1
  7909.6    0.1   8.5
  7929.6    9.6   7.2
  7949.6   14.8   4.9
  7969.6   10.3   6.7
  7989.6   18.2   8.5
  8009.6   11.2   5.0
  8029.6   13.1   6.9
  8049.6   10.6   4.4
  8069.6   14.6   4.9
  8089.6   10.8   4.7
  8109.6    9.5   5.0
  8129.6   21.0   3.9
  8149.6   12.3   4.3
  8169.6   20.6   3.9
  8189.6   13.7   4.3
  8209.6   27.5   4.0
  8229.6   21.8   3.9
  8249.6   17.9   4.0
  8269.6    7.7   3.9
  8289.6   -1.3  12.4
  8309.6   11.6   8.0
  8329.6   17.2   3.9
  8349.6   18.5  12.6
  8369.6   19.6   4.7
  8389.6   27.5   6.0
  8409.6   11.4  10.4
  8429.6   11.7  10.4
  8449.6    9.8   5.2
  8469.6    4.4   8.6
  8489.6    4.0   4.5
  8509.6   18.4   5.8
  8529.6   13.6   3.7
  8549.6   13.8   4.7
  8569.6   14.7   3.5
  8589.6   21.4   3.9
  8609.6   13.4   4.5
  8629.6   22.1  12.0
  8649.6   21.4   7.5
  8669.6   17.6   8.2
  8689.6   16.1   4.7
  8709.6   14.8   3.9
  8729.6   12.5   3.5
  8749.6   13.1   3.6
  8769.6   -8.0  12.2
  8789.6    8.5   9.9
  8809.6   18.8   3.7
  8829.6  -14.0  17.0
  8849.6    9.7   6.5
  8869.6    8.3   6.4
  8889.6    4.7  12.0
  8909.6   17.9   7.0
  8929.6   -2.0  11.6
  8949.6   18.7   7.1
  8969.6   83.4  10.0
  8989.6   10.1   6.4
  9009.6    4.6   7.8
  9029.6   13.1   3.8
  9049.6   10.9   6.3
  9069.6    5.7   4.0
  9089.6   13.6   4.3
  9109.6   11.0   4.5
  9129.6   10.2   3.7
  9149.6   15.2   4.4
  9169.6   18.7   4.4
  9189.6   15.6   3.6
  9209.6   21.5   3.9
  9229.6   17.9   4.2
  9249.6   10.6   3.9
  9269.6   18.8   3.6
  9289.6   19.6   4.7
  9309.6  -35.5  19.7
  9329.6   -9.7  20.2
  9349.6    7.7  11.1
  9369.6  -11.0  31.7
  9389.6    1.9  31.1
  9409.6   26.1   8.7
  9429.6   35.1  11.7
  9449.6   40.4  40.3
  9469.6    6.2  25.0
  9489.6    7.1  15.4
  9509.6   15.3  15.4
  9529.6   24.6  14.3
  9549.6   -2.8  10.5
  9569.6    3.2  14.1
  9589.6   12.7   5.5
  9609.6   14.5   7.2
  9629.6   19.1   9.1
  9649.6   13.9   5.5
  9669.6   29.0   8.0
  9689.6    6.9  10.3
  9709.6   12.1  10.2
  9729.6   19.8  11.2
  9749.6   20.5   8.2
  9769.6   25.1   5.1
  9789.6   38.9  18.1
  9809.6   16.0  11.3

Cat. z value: 1.40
